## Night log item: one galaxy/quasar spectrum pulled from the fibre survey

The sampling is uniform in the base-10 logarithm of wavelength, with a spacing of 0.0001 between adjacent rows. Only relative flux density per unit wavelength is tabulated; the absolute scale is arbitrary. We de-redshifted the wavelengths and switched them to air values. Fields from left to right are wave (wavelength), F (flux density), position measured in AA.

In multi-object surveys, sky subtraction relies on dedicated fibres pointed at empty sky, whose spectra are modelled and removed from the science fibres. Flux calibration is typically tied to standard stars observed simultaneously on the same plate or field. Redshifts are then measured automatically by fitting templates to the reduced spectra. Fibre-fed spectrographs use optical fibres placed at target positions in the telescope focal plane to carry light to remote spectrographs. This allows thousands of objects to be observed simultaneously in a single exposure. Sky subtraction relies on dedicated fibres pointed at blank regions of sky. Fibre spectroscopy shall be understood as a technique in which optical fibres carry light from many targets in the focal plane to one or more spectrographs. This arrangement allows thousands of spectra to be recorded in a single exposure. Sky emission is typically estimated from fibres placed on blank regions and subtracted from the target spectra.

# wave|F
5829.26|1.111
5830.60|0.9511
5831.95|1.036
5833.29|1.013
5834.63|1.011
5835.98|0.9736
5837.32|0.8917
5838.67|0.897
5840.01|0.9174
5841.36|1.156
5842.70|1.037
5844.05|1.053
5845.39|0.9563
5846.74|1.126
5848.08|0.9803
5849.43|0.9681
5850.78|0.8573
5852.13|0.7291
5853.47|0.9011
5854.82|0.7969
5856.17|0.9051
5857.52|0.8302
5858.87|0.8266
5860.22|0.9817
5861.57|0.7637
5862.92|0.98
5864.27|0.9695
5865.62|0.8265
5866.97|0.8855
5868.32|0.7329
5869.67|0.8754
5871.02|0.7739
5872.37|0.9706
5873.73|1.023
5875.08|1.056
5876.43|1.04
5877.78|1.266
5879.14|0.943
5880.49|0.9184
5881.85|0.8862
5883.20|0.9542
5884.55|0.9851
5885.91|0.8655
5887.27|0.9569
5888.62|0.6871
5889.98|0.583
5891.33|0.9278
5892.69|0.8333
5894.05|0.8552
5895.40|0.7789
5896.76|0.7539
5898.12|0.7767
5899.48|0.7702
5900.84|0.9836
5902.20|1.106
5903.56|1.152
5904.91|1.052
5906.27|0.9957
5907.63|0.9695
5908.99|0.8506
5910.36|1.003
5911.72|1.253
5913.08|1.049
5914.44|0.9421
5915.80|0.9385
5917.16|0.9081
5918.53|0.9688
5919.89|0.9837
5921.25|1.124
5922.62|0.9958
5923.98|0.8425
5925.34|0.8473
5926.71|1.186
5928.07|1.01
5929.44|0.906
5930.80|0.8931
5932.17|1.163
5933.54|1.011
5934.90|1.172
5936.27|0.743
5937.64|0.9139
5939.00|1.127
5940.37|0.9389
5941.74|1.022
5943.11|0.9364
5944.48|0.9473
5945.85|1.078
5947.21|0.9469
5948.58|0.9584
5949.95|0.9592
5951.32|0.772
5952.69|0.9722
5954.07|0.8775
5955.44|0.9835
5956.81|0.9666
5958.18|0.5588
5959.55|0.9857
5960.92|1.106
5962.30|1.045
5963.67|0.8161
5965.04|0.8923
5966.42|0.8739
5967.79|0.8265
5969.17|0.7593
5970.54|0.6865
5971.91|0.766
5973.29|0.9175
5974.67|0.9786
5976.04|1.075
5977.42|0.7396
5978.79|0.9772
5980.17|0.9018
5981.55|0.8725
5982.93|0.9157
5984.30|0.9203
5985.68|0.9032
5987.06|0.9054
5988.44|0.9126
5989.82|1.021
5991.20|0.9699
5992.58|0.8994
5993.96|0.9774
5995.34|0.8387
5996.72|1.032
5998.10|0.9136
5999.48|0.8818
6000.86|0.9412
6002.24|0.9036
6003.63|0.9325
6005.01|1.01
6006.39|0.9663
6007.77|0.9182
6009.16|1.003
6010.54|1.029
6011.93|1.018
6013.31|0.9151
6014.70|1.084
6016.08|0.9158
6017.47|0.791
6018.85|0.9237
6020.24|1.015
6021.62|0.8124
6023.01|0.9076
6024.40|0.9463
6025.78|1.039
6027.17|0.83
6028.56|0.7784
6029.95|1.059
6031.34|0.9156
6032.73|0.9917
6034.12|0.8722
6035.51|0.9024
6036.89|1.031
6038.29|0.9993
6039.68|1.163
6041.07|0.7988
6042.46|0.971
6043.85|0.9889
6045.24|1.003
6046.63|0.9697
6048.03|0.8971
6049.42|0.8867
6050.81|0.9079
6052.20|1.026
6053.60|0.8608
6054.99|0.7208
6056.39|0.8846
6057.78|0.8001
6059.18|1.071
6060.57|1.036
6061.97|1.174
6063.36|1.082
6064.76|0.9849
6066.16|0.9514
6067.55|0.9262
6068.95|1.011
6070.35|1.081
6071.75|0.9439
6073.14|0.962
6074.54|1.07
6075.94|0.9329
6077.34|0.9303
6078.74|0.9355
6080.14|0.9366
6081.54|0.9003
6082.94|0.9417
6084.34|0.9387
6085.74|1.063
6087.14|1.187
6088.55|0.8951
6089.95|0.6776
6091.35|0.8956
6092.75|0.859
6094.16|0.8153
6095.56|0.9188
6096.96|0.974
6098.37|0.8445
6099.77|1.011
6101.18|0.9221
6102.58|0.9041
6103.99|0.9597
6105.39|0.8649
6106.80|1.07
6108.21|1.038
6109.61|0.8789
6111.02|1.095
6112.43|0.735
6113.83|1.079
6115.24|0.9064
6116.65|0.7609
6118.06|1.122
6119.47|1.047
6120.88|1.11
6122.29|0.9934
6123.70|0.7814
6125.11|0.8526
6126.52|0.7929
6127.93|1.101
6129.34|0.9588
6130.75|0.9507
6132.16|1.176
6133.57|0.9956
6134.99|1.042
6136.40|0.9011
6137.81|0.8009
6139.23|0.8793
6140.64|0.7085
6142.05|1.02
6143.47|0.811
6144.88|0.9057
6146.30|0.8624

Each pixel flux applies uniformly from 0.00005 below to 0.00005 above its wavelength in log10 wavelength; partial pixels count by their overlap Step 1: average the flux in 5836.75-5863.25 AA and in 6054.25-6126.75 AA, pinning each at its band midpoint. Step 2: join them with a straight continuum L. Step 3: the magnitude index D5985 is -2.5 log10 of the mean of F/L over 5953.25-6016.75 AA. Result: 0.022 mag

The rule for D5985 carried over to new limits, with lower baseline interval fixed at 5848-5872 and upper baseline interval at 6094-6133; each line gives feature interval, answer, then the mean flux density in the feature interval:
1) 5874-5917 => -0.076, 0.94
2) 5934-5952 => -0.082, 0.964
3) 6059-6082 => -0.063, 0.995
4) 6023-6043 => -0.026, 0.948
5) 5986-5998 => -0.035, 0.942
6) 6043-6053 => -0.026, 0.954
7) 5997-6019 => -0.037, 0.949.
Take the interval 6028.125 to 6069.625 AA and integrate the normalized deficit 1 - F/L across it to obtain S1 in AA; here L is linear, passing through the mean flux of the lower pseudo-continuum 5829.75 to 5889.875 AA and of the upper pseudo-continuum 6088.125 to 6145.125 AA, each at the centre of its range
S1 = -1.2 AA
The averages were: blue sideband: 0.932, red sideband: 0.929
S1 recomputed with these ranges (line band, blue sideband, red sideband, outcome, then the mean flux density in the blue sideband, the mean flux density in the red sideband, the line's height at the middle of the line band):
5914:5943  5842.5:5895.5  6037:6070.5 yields -1.8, 0.907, 0.966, 0.926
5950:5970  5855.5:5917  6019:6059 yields 0.8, 0.922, 0.929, 0.925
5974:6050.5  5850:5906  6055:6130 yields -0.7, 0.898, 0.953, 0.932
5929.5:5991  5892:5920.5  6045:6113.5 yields 1.4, 0.949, 0.947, 0.948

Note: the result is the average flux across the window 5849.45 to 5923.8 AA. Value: 0.921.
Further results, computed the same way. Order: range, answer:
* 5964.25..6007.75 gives 0.907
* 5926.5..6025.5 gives 0.935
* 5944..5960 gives 0.916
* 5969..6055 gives 0.93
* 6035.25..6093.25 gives 0.958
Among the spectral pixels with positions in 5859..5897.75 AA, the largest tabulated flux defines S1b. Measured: 1.266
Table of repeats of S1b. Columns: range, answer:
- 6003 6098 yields 1.187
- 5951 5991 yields 1.106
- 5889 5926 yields 1.253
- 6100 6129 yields 1.122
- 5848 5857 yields 0.9803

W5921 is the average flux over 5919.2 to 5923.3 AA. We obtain 1.03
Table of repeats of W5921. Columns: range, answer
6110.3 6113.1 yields 0.915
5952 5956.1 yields 0.942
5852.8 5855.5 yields 0.849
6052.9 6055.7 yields 0.79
